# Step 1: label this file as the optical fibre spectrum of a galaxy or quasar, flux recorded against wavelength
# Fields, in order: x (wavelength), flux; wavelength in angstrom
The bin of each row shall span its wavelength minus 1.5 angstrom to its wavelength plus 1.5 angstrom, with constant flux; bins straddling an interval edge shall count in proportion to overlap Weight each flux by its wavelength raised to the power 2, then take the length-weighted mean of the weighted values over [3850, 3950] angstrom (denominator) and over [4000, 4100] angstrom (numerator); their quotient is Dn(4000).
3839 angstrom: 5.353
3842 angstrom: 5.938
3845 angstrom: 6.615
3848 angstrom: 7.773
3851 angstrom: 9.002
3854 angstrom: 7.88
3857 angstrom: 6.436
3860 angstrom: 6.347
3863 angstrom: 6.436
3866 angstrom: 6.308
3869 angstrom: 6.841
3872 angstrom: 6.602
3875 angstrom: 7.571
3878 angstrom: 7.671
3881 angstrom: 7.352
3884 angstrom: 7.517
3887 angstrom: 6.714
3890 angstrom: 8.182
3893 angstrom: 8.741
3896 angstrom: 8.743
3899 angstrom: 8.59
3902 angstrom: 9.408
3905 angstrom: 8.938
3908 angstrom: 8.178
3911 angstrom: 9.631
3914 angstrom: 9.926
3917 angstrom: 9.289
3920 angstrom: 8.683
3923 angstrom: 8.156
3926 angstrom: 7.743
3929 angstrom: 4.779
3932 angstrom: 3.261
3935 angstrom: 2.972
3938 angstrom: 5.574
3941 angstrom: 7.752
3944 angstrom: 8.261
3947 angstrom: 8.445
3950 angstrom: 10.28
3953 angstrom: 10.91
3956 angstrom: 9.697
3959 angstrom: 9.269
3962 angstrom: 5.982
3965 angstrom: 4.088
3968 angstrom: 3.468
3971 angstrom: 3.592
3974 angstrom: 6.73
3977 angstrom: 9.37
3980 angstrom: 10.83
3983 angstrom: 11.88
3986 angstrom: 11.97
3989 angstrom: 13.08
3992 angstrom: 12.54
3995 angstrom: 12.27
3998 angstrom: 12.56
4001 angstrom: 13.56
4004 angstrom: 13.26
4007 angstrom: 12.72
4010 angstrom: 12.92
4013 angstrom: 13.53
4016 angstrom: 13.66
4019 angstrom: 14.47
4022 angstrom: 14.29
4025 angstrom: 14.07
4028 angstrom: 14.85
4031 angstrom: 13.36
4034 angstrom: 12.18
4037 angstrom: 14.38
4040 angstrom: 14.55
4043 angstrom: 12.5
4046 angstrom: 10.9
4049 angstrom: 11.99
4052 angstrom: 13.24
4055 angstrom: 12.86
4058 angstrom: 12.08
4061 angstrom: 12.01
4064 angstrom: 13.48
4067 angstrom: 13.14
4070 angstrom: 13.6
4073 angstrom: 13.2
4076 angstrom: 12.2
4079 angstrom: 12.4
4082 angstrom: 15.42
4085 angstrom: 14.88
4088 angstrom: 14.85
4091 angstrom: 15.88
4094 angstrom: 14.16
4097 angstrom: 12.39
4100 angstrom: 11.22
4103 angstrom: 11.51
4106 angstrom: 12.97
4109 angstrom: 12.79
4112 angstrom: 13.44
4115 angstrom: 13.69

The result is 1.91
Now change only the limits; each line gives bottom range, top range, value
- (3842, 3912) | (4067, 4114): 1.94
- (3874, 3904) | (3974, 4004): 1.54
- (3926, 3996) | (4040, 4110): 1.70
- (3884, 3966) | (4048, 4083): 1.76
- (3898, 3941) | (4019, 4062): 1.86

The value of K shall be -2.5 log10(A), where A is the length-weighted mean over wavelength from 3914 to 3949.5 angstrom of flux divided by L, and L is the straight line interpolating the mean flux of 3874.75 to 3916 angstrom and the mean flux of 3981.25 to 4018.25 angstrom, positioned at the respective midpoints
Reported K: 0.37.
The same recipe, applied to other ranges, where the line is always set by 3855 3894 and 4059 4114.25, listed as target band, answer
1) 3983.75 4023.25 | -0.20 mag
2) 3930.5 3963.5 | 0.23 mag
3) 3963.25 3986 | 0.33 mag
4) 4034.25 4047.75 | -0.09 mag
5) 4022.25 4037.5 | -0.18 mag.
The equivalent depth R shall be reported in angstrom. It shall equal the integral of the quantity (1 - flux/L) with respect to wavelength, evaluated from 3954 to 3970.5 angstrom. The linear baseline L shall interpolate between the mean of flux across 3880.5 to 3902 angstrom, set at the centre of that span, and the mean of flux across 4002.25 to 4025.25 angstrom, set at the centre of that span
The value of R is 6.98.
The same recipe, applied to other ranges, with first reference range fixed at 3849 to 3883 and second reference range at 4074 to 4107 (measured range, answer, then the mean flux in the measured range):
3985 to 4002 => -3.1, 12.7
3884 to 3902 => -0.7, 8.24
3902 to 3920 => -1.6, 9.17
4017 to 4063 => -4.6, 13.2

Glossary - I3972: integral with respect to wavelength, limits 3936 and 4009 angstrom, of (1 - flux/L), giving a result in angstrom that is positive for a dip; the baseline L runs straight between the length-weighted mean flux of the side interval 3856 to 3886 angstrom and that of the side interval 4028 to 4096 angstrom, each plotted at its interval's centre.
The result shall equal 6.7 angstrom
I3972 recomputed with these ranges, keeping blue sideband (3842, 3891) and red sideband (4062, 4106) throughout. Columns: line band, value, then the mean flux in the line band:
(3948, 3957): -0.56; 10.2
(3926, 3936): 5.19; 4.32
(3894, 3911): -1.36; 8.85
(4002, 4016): -2.39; 13.2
